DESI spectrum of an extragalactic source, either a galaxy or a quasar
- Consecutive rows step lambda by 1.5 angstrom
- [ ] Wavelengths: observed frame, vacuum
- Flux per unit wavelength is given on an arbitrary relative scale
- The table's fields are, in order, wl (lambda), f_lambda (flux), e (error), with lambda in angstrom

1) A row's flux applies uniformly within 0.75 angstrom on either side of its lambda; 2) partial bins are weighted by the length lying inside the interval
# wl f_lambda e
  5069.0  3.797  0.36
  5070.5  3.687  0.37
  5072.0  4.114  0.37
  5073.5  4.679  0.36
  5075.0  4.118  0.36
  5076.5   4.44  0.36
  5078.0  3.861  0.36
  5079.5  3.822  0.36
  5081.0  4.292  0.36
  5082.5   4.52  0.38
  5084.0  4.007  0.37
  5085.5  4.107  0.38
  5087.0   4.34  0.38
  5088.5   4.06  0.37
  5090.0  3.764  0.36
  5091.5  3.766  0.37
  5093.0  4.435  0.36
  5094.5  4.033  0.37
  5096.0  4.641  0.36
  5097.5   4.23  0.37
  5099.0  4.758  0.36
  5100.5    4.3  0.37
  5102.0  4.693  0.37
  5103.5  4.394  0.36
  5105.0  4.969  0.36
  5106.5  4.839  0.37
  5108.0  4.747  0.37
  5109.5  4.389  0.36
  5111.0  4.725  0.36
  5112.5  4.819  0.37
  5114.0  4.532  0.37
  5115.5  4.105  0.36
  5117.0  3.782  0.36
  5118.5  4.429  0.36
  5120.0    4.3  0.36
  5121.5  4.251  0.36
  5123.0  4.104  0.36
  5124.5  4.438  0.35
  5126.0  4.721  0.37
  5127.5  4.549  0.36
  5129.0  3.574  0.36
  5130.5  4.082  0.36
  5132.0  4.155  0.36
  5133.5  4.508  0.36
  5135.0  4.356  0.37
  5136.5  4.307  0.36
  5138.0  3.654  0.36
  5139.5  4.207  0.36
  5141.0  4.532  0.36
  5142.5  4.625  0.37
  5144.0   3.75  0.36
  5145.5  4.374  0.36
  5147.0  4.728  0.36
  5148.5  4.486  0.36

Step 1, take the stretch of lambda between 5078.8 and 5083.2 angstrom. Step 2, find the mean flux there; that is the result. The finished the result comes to 4.21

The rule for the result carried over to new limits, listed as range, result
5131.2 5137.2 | 4.33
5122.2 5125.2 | 4.27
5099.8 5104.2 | 4.46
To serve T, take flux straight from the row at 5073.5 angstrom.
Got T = 4.679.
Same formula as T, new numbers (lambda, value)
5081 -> 4.292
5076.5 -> 4.44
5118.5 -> 4.429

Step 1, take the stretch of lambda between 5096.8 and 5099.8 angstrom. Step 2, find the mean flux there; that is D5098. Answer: 4.5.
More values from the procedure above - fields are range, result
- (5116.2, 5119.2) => 4.1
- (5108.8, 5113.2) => 4.65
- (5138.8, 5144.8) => 4.28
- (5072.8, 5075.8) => 4.39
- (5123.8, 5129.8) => 4.32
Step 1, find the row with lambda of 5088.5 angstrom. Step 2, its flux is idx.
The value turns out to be 4.06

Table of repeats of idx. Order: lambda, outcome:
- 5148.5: 4.486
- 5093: 4.435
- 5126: 4.721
